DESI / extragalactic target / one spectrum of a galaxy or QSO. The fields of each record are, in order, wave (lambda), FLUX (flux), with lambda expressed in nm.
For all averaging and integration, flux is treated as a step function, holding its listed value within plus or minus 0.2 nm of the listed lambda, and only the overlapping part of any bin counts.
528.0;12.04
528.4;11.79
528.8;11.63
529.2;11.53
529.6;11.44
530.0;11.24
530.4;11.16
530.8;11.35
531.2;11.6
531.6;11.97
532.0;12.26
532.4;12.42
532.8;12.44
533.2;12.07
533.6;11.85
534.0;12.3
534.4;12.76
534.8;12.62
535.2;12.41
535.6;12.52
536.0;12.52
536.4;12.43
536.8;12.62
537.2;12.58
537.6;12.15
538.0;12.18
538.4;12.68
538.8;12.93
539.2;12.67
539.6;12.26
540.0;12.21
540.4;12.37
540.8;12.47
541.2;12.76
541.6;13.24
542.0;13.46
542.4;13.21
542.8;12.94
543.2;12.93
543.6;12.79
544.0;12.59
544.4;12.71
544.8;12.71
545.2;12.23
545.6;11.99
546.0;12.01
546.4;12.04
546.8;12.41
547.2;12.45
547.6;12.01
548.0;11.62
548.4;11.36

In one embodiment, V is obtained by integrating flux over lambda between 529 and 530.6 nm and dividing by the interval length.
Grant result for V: 11.3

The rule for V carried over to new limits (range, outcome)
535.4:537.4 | 12.5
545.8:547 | 12.2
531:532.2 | 11.9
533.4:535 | 12.4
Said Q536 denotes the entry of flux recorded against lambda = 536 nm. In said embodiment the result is 12.52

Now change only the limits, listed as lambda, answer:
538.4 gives 12.68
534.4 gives 12.76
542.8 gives 12.94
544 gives 12.59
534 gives 12.3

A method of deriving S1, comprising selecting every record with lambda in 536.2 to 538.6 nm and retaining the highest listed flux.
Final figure 12.68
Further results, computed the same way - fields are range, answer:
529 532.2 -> 12.26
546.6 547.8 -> 12.45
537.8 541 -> 12.93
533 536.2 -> 12.76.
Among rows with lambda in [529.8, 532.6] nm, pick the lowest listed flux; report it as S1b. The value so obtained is 11.16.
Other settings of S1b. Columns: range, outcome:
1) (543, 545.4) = 12.23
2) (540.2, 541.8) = 12.37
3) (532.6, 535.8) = 11.85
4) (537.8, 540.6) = 12.18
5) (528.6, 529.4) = 11.53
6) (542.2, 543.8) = 12.79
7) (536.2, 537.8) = 12.15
